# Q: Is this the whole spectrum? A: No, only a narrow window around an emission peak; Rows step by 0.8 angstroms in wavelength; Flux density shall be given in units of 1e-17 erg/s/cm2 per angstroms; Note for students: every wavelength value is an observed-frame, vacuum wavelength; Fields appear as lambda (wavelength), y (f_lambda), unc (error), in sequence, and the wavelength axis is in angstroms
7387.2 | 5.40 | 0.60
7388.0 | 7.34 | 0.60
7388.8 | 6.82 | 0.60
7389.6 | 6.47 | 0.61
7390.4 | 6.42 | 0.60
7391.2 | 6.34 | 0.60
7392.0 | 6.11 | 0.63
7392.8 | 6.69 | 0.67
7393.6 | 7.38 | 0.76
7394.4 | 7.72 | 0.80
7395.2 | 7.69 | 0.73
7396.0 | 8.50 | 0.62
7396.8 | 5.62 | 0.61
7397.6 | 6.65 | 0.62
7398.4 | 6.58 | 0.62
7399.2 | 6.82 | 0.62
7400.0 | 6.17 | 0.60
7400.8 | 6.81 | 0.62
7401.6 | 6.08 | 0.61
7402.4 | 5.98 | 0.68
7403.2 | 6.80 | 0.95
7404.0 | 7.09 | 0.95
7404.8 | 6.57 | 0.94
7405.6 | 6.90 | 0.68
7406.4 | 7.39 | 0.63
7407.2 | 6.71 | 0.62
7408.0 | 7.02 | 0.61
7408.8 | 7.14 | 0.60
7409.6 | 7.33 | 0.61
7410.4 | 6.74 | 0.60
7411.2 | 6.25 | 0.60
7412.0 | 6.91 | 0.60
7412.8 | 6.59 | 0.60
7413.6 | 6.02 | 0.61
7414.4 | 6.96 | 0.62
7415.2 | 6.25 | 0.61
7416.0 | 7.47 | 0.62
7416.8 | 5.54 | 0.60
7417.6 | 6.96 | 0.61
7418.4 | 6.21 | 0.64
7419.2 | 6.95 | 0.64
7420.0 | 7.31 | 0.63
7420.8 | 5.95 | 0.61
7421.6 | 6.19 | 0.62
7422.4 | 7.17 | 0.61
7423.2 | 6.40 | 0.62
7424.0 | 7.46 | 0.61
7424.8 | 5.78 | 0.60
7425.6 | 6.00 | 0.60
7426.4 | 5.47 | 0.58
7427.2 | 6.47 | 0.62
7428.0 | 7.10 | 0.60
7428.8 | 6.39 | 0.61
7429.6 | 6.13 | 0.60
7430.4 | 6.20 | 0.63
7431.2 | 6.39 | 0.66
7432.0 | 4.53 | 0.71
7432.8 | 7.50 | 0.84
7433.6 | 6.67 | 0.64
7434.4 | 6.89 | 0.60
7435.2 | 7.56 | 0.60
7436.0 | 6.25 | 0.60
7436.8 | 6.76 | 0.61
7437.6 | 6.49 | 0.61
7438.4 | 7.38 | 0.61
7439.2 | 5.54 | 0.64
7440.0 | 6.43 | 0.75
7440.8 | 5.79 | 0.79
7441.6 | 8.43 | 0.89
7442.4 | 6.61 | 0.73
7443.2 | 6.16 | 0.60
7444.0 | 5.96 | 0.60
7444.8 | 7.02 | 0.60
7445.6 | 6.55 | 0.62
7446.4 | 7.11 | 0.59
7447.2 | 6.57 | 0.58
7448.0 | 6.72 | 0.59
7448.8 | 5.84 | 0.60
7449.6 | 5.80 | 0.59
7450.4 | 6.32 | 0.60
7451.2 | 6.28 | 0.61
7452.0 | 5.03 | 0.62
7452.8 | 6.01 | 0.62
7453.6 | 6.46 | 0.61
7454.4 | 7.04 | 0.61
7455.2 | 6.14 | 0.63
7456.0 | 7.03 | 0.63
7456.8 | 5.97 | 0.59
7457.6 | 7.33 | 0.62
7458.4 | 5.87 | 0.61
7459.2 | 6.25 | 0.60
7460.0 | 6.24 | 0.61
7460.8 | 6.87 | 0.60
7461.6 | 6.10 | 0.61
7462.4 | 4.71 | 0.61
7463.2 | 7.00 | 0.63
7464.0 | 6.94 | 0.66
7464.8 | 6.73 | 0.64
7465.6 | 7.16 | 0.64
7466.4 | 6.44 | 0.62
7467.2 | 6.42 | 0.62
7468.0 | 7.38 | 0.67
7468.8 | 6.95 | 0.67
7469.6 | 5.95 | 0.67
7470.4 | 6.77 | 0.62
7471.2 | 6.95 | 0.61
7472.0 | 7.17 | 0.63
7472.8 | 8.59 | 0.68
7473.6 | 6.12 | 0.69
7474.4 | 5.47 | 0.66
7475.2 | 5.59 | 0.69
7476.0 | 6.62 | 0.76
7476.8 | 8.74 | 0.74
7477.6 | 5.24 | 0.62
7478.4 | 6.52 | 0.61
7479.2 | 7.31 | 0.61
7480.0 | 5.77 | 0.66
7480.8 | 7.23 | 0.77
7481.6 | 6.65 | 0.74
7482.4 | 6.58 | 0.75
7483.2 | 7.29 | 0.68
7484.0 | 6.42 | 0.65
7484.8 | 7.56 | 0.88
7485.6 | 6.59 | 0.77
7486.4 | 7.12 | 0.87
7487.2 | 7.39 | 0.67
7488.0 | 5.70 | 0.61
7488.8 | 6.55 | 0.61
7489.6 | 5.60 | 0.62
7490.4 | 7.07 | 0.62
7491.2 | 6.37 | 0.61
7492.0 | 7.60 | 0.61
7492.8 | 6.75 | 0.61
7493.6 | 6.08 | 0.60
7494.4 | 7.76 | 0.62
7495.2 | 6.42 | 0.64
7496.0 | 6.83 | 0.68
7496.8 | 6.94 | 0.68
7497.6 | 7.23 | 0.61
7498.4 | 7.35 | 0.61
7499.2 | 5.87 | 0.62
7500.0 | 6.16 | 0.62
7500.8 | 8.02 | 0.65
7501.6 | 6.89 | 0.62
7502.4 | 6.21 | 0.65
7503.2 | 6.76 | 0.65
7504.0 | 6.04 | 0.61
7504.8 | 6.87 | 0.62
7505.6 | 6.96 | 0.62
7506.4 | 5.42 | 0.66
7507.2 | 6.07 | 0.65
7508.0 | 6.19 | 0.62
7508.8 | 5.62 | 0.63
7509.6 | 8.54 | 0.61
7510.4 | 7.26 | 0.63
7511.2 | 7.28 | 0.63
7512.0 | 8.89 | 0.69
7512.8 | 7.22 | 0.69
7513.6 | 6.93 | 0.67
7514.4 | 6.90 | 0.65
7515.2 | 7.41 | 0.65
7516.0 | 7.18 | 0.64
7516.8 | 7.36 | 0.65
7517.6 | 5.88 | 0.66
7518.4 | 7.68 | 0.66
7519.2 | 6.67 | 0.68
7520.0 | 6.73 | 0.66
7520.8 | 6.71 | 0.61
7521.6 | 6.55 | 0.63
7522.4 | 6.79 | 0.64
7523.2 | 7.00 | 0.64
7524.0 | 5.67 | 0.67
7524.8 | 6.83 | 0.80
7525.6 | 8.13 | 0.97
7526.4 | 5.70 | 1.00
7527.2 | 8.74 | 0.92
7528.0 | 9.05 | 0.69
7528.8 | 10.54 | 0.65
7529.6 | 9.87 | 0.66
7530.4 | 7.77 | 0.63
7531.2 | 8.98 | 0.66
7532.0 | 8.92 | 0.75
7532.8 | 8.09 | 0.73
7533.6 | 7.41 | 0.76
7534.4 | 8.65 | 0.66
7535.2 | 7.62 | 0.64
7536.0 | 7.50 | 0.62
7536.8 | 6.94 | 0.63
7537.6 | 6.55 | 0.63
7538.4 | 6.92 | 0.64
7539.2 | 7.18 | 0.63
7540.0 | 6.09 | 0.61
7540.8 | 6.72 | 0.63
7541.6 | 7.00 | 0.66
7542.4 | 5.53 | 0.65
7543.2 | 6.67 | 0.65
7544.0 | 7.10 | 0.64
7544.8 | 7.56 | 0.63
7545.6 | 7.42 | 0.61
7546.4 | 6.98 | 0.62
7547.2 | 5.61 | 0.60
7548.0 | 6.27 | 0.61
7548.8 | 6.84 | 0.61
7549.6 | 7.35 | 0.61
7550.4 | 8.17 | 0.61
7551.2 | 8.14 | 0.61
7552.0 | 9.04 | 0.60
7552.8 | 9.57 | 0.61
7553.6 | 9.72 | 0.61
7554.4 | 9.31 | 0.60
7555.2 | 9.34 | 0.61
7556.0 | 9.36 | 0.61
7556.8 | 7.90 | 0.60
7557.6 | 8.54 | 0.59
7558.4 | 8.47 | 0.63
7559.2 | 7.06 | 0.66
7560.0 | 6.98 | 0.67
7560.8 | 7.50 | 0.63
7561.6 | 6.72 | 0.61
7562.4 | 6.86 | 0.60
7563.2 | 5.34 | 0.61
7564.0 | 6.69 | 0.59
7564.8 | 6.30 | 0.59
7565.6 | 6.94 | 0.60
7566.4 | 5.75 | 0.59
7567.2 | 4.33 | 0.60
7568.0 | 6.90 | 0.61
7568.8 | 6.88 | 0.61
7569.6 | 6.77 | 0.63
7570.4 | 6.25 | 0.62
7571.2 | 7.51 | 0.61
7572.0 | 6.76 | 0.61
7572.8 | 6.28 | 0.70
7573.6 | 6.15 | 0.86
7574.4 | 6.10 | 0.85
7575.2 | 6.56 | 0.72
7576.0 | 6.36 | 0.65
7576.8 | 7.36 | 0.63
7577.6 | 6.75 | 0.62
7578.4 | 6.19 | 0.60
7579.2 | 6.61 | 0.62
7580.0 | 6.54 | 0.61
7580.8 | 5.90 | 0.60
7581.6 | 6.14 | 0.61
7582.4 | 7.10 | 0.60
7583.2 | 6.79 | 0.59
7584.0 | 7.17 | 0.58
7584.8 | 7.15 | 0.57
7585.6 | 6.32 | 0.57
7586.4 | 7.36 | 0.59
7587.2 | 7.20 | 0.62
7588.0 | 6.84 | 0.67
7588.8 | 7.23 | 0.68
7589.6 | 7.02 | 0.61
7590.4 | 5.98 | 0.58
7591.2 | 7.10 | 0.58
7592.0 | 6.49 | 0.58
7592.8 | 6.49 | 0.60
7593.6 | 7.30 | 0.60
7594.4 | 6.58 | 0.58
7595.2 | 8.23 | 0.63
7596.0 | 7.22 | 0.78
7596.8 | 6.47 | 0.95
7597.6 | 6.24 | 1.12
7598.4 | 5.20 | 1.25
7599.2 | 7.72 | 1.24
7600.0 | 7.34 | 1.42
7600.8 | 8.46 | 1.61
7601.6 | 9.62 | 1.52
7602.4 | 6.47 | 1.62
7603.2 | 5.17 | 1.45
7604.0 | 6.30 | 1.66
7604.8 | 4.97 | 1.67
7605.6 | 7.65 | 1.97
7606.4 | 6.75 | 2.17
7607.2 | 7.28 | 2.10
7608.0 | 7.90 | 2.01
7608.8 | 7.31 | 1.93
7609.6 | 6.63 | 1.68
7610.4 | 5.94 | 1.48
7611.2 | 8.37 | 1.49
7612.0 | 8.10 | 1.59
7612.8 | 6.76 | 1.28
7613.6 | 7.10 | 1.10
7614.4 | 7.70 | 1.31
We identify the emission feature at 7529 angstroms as H-alpha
